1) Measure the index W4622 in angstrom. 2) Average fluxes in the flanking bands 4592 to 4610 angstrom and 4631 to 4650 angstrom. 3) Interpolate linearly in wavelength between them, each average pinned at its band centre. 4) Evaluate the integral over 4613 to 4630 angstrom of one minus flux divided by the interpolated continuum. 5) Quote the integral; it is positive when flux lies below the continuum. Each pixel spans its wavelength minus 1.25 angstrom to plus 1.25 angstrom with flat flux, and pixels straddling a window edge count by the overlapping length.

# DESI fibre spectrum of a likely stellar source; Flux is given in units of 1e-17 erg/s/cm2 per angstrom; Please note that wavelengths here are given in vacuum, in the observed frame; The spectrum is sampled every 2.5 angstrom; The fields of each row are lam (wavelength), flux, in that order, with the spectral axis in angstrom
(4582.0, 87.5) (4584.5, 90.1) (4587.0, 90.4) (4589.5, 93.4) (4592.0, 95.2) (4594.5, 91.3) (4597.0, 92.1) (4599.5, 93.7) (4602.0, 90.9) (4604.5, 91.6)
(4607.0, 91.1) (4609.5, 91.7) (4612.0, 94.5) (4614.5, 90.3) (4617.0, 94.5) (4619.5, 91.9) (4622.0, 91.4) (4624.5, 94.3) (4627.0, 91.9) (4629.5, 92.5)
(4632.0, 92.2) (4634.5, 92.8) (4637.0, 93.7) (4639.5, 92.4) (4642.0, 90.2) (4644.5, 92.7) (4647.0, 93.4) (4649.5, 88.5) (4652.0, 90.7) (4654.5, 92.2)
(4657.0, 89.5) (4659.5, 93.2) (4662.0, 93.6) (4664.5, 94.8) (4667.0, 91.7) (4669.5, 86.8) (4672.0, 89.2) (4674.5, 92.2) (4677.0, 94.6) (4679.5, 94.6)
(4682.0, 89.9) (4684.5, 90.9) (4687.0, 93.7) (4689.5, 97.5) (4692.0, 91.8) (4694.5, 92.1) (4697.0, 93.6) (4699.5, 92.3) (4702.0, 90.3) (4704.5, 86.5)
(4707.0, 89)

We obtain -0.1 angstrom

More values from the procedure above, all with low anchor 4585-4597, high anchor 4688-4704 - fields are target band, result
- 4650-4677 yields 0.3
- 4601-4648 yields 0.1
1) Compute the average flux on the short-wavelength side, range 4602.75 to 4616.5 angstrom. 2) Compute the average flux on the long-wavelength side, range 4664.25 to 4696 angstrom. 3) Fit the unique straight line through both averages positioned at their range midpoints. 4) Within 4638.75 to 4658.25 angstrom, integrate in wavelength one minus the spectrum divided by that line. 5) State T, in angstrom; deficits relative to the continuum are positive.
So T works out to 0.2 angstrom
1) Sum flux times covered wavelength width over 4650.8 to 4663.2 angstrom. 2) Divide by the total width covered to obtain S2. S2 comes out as 91.8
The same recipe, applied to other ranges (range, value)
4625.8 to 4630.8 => 92.2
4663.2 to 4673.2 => 90.6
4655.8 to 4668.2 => 92.6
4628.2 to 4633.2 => 92.3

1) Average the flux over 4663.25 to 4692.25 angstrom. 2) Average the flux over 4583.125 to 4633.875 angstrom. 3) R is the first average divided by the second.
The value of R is 1.00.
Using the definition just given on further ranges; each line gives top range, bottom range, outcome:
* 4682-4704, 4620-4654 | 1.00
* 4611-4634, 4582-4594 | 1.01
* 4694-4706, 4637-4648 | 0.98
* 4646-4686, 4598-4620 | 0.99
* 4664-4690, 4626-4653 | 1.00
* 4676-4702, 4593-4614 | 1.01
